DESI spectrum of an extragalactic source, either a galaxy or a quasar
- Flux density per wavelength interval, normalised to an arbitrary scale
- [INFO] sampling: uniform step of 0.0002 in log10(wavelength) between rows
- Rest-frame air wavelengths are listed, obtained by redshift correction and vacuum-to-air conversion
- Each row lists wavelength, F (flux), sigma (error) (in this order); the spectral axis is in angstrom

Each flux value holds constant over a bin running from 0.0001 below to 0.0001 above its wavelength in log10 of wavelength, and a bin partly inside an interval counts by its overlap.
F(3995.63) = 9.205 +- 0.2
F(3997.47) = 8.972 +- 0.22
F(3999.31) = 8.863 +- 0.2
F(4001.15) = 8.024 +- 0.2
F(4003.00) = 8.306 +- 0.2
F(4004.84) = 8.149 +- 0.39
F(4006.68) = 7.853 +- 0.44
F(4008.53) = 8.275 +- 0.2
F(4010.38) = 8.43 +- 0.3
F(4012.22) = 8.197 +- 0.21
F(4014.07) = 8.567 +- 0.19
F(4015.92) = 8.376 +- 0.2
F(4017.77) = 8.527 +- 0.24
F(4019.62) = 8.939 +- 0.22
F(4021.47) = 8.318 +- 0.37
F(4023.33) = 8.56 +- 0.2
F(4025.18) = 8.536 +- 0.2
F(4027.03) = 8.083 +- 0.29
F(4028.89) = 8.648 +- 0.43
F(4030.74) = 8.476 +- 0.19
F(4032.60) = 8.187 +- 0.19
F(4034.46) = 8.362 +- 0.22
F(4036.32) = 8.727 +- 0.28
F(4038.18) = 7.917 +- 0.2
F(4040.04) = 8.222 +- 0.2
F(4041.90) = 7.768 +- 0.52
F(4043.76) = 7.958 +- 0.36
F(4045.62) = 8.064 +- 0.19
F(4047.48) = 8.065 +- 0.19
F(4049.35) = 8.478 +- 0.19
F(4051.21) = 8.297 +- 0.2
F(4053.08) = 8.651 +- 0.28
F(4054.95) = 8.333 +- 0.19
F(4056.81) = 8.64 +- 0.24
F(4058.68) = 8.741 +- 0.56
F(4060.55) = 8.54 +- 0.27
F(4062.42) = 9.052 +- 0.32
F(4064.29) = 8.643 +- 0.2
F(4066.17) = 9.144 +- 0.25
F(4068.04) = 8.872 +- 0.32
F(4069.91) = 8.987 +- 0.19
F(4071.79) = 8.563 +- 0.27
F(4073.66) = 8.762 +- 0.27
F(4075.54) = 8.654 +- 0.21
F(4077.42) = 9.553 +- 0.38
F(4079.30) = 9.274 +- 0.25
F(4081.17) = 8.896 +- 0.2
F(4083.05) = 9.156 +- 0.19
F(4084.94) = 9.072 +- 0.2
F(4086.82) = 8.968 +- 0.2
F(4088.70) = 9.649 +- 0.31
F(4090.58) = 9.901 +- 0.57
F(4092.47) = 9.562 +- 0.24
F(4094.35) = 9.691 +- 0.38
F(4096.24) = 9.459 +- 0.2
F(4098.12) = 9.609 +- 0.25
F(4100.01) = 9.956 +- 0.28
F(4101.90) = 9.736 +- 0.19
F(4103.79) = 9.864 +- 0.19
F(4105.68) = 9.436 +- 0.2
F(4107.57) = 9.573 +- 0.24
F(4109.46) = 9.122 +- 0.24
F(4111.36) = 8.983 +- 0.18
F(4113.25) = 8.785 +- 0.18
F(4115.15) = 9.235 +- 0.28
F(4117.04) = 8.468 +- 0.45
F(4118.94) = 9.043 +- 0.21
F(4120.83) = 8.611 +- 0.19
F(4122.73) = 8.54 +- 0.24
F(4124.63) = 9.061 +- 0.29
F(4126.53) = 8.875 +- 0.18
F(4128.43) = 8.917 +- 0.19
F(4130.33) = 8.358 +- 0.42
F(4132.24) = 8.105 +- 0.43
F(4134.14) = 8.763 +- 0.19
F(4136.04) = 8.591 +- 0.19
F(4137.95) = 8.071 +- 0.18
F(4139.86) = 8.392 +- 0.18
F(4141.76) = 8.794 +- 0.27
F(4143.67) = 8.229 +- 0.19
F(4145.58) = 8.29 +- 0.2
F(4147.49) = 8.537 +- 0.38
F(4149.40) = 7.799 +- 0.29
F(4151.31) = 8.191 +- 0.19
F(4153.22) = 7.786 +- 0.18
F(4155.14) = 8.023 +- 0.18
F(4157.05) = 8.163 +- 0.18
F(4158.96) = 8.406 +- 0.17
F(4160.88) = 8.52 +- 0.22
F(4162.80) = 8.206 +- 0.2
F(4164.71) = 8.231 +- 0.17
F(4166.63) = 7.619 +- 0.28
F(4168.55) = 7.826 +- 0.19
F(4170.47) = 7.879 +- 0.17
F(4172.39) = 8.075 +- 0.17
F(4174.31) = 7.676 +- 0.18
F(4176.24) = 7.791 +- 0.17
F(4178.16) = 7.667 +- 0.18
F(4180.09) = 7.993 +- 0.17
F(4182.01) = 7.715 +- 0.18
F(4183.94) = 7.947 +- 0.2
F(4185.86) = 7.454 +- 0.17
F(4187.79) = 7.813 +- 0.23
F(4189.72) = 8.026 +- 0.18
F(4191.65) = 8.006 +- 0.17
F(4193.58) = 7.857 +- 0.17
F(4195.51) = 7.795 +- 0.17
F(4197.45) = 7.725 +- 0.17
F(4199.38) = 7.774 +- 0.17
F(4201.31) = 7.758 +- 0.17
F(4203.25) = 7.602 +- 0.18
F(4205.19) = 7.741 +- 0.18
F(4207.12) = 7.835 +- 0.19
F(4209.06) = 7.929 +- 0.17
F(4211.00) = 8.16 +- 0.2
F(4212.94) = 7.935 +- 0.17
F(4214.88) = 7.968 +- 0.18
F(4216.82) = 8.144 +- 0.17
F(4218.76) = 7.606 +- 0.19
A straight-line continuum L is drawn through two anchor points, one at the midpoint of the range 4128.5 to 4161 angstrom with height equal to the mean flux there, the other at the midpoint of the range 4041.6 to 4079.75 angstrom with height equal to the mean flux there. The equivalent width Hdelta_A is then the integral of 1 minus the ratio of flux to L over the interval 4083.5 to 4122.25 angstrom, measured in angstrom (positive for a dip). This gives -3.9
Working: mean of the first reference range 8.63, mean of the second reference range 8.31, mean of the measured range 9.32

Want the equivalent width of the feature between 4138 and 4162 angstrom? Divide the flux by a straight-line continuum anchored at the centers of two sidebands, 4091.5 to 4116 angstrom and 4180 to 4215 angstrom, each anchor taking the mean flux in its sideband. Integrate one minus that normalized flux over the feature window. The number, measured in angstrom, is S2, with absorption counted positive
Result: 1.1 angstrom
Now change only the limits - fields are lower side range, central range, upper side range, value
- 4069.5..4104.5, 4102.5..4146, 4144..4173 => -0.51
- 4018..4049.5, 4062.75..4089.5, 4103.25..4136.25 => -1.27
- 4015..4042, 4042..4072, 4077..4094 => 1.11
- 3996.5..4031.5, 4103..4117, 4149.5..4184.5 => -1.85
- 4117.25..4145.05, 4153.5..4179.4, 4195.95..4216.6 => 0.76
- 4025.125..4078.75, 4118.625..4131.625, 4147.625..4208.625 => -0.92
